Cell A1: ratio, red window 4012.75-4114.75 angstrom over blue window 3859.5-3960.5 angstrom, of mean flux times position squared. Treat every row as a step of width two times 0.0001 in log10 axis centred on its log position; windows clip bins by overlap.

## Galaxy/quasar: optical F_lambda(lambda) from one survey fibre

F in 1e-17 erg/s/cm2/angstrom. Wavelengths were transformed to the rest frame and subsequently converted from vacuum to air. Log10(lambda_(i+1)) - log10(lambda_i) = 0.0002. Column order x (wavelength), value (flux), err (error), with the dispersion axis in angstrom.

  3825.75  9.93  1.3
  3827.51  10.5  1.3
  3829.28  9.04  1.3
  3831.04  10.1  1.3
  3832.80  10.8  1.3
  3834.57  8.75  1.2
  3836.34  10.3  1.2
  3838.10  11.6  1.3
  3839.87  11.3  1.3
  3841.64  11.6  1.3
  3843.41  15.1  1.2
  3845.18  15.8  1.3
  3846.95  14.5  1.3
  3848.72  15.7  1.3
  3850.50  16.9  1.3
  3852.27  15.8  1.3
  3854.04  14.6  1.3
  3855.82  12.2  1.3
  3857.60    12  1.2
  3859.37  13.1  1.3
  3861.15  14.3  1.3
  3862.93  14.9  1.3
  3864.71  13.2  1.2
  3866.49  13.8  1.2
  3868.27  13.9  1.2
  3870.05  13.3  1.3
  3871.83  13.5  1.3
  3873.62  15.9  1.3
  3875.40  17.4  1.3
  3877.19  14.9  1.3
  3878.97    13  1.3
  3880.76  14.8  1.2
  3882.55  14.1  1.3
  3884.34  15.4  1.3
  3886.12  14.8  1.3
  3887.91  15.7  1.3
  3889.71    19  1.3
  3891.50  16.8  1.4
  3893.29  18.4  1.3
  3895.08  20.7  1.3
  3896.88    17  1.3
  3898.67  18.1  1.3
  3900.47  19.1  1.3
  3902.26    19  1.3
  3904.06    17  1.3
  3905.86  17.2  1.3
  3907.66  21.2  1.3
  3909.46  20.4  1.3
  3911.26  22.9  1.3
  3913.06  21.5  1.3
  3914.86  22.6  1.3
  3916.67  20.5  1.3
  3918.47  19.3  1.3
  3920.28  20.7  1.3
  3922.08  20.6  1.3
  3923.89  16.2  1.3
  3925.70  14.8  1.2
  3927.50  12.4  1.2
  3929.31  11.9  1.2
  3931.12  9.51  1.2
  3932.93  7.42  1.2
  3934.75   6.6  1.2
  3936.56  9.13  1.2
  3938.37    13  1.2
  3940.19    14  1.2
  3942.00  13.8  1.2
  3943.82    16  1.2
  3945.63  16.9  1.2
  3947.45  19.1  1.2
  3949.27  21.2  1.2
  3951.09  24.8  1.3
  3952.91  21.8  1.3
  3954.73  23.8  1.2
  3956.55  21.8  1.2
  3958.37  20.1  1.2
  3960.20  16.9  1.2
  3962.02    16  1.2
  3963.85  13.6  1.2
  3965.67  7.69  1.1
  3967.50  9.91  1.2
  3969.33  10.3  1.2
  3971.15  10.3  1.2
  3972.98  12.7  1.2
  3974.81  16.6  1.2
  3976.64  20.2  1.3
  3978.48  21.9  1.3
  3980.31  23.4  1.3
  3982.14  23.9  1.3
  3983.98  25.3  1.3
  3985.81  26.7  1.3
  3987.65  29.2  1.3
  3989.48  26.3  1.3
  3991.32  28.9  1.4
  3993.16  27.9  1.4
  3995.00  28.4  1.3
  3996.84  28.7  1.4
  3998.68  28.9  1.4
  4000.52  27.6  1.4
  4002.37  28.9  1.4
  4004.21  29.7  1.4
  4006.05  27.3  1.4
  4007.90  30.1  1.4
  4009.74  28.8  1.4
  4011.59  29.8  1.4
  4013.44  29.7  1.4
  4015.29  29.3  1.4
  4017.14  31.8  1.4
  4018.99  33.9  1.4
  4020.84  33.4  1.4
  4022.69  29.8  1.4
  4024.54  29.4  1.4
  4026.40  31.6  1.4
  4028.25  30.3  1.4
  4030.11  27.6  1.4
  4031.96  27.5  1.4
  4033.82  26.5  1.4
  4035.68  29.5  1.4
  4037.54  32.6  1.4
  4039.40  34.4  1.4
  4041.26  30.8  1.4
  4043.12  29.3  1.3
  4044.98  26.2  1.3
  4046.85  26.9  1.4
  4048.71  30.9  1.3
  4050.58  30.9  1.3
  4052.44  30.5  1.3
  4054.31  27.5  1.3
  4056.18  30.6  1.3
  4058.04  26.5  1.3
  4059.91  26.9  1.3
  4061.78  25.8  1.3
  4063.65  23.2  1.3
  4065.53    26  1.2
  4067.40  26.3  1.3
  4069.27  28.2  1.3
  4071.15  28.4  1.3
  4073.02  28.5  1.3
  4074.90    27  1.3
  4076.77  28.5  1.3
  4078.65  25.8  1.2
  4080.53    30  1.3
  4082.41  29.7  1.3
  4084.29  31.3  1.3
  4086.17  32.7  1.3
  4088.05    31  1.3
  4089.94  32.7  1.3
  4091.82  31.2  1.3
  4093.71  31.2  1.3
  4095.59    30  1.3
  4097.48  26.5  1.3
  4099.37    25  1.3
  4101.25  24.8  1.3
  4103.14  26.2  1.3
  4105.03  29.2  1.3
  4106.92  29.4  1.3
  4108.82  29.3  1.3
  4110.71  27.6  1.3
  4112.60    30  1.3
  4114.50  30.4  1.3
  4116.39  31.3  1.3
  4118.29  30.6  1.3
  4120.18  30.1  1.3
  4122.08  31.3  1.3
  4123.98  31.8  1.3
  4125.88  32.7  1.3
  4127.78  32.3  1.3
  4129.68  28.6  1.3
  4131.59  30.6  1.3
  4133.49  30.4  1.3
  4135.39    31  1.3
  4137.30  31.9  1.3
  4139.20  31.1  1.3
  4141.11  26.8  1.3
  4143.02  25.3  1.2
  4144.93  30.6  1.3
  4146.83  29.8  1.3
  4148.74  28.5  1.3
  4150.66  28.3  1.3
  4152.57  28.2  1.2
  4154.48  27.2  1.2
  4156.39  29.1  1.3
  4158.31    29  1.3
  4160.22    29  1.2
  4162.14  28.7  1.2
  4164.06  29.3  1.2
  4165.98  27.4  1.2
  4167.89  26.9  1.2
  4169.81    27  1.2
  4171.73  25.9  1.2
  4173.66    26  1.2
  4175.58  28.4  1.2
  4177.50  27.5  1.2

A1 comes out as 1.88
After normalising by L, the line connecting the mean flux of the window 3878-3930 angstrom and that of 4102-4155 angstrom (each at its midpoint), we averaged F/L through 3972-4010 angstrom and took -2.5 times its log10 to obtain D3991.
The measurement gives -0.15 mag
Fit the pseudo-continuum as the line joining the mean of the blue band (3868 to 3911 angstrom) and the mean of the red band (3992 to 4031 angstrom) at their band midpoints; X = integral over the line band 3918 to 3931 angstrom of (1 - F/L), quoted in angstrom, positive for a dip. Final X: 2.8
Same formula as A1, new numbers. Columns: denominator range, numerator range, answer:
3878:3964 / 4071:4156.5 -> 1.89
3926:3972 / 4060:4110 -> 2.06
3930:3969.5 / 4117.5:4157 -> 2.15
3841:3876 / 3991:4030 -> 2.23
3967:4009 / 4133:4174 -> 1.30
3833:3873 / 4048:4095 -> 2.40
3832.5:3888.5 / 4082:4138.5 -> 2.45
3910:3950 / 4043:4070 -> 1.85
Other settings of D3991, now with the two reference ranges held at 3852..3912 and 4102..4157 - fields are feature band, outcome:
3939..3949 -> 0.201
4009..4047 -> -0.240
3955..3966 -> 0.201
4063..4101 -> -0.062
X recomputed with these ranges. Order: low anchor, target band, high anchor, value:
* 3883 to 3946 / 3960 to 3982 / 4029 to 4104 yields 6.16 angstrom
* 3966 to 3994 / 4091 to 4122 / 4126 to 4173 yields -2.51 angstrom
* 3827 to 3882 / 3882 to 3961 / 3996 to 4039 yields 9.78 angstrom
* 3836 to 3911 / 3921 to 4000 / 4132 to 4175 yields 5.40 angstrom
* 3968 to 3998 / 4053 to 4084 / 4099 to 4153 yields -1.05 angstrom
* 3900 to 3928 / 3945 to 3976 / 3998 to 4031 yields 9.34 angstrom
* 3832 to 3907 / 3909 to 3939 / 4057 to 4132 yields 3.87 angstrom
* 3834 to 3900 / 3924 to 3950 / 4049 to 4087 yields 8.26 angstrom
